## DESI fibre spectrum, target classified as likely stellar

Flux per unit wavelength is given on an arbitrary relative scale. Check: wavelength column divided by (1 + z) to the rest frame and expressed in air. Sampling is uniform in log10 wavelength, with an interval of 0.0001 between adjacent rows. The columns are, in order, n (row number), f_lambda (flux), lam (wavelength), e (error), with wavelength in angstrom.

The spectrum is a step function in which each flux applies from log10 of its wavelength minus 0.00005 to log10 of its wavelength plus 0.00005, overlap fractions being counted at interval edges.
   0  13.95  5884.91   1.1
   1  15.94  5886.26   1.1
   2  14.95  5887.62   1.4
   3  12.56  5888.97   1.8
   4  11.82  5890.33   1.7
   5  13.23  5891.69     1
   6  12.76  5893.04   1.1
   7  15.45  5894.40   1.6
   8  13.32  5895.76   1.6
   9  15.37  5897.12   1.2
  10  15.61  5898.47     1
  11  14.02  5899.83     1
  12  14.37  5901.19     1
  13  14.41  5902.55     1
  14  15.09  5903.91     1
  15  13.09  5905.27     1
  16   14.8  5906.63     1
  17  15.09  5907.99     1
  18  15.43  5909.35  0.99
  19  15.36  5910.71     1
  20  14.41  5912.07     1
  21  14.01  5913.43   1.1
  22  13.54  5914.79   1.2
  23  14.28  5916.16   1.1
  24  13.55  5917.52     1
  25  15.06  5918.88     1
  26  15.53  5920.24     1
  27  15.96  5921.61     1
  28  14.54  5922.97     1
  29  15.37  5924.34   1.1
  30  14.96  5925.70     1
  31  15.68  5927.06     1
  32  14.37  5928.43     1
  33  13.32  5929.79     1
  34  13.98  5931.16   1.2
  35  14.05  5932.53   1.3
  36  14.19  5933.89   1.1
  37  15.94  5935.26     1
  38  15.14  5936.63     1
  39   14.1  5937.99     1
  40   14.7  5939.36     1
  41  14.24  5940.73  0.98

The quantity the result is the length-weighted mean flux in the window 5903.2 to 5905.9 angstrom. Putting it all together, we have 14.1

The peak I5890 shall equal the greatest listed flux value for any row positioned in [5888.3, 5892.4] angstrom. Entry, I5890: 13.23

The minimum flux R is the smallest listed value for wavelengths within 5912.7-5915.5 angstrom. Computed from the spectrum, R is 13.54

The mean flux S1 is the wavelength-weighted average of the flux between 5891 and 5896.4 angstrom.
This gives 13.7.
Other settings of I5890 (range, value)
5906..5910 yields 15.43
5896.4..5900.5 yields 15.61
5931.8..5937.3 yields 15.94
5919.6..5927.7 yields 15.96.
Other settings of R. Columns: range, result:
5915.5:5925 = 13.55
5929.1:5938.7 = 13.32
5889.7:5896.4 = 11.82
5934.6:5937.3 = 15.14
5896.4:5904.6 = 14.02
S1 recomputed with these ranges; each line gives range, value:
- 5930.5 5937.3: 14.7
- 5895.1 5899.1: 14.8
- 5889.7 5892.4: 12.6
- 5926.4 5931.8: 14.3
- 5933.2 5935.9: 15.1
